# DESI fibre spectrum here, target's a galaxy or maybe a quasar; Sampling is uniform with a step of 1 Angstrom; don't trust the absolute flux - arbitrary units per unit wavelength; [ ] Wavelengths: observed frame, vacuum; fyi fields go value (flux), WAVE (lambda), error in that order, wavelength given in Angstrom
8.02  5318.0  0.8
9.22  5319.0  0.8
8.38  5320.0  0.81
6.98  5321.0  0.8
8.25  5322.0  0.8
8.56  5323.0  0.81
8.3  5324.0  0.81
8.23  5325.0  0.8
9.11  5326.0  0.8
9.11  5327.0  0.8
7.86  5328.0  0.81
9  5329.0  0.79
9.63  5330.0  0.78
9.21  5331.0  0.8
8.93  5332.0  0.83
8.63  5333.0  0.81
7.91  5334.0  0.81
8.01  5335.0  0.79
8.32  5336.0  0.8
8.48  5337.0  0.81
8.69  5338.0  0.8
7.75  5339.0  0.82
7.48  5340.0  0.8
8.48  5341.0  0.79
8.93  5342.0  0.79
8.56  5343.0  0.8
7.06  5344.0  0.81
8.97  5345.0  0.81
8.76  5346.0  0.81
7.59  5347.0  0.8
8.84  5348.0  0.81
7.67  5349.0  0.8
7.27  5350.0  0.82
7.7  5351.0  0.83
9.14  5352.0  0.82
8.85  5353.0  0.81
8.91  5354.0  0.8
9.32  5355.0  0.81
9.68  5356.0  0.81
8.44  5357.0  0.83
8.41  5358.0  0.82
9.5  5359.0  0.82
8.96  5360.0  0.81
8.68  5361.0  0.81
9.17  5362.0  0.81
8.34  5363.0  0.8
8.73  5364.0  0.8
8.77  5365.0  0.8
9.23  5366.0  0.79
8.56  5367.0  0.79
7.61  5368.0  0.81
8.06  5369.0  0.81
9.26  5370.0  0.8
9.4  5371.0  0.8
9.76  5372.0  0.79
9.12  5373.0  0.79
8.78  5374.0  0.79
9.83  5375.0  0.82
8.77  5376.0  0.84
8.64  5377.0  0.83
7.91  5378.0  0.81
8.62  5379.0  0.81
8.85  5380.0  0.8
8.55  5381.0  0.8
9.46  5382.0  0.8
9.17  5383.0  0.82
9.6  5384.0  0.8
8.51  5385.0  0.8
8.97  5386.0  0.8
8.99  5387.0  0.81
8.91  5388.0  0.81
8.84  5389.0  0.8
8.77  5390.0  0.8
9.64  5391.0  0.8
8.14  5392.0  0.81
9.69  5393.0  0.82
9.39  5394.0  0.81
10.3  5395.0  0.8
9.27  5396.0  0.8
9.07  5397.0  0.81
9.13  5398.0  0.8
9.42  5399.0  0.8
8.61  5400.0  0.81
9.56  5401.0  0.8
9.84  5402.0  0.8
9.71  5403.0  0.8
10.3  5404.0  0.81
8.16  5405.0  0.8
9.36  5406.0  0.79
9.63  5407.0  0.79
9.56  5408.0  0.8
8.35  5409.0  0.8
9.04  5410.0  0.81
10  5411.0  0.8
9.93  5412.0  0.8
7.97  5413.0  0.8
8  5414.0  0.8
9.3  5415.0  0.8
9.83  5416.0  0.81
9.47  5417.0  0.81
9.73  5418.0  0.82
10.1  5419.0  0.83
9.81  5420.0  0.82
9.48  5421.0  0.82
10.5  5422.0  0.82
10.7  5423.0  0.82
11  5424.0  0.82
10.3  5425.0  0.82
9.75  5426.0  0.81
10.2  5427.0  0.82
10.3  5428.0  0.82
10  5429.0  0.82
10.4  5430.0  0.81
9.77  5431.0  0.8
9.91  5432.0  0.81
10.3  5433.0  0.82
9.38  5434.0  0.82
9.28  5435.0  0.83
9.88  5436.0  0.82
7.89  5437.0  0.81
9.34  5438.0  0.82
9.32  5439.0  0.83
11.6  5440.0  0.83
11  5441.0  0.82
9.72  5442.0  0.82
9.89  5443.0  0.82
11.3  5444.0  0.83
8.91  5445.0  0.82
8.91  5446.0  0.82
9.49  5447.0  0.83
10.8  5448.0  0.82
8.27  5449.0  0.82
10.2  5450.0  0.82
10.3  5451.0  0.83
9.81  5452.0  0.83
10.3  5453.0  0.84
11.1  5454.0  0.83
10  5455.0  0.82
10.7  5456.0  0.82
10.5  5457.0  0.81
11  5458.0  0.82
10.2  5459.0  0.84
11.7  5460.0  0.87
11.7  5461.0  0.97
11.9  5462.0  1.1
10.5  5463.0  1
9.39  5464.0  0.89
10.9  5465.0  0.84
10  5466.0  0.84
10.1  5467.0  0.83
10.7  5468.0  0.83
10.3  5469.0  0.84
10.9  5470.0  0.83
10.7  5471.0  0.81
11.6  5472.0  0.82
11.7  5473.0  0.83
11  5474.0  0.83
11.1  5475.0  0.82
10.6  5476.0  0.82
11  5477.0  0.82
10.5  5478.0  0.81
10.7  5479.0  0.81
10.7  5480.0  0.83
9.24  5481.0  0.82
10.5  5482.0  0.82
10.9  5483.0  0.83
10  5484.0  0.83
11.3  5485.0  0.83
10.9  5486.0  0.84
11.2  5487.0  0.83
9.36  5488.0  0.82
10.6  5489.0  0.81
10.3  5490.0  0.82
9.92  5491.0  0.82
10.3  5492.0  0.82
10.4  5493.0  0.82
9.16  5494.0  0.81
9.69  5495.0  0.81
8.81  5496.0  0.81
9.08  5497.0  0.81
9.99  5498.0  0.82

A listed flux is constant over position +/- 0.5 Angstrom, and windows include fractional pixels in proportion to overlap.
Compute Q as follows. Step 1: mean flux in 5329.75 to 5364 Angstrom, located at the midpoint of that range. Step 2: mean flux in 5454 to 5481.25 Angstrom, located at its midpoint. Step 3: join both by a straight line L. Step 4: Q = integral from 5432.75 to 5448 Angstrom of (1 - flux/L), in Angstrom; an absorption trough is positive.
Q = 0.7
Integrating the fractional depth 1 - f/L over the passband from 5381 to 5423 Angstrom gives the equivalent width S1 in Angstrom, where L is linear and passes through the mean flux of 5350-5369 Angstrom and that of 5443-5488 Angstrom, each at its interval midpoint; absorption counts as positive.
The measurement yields 0.6 Angstrom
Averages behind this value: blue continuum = 8.72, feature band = 9.31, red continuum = 10.5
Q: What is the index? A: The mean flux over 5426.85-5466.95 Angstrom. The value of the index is 10.2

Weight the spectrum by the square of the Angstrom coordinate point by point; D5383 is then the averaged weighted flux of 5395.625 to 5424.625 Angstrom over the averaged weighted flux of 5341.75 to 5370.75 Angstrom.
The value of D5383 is 1.13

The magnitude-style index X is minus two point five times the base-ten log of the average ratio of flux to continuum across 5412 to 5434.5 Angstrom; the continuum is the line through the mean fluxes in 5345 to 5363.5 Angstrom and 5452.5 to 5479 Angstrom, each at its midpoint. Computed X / 0.014 mag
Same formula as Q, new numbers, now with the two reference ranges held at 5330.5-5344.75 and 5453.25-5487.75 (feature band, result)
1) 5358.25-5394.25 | 0.4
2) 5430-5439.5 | 0.5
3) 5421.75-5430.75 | -0.4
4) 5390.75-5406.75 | 0.1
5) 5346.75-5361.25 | 0.0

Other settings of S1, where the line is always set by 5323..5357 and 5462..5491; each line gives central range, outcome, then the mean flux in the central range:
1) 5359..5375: 0.1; 8.88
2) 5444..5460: 0.2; 10.1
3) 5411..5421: 0.3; 9.39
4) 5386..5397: 0.1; 9.18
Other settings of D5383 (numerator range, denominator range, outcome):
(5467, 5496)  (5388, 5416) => 1.17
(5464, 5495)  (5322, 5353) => 1.32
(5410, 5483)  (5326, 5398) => 1.20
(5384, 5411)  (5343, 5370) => 1.09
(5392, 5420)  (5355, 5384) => 1.07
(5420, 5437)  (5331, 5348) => 1.24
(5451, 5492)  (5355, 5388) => 1.24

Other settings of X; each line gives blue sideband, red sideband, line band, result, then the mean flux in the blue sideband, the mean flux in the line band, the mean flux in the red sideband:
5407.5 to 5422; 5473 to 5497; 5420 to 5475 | -0.05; 9.37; 10.3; 10.4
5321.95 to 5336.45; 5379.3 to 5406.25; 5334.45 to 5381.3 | 0.03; 8.62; 8.6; 9.19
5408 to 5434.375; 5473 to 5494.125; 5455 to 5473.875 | -0.05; 9.75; 10.8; 10.5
